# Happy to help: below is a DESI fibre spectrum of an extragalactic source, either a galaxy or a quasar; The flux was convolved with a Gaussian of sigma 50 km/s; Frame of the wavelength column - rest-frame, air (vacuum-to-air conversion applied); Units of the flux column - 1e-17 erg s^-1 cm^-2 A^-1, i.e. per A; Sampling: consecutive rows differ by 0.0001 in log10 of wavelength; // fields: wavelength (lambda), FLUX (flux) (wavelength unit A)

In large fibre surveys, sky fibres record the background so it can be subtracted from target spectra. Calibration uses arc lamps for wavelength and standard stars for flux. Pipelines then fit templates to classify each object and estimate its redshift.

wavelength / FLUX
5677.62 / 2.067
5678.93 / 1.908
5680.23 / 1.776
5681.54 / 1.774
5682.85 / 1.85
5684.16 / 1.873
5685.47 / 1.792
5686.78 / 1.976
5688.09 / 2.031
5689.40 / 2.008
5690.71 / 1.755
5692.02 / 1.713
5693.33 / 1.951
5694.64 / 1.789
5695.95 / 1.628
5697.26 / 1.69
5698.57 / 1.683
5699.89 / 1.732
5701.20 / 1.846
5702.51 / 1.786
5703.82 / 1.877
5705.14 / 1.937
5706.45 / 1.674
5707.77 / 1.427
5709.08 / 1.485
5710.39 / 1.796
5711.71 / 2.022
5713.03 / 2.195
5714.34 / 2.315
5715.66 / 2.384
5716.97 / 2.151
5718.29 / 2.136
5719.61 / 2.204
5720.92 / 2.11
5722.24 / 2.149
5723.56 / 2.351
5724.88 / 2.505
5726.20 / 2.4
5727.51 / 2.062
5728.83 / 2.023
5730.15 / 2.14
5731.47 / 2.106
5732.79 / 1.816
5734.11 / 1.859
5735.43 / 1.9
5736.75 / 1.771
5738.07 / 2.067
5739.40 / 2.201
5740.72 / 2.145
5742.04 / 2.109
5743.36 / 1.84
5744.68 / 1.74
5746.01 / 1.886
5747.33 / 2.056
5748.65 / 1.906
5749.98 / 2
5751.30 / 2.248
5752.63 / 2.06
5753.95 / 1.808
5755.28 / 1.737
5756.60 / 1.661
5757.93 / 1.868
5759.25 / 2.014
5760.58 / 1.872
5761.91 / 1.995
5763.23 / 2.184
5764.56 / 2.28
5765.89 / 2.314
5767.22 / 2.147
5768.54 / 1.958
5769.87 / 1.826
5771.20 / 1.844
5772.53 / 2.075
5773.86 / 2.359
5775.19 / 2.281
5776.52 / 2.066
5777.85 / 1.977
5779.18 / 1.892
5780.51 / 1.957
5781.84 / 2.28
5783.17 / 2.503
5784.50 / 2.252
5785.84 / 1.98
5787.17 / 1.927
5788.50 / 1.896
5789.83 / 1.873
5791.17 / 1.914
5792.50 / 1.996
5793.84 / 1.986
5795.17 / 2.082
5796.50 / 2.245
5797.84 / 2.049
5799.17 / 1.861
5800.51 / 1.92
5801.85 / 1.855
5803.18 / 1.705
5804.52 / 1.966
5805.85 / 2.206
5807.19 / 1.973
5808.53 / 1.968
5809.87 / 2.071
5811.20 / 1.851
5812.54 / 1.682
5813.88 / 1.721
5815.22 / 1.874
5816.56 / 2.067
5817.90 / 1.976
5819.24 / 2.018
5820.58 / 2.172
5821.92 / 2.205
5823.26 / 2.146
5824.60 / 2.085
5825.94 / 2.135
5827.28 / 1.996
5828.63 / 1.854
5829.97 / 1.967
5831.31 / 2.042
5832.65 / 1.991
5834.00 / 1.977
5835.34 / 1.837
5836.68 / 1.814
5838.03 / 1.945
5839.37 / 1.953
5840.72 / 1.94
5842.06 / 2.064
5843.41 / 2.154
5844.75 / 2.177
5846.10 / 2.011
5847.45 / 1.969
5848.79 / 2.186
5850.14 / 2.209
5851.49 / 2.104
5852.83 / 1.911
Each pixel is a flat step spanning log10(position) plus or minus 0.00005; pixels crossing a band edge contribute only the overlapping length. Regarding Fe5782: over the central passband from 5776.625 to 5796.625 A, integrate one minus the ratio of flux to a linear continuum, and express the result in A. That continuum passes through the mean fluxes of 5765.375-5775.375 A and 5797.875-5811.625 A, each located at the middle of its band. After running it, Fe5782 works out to -0.25 A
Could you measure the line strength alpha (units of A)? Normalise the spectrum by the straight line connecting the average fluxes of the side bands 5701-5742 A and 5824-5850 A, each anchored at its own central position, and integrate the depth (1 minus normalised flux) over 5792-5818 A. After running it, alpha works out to 0.8 A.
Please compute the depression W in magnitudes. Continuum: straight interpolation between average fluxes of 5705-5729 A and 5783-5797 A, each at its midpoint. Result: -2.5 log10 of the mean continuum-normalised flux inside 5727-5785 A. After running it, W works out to 0.02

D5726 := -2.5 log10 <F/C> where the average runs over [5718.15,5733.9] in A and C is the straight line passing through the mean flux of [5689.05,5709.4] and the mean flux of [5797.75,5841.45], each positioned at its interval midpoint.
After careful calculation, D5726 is -0.199 mag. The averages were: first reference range 1.75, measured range 2.16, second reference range 1.96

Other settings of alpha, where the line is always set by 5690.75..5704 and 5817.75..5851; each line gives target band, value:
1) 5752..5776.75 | -1.6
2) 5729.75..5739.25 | -0.6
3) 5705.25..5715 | -0.3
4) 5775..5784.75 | -1.1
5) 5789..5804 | 0.1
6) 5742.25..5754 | -0.6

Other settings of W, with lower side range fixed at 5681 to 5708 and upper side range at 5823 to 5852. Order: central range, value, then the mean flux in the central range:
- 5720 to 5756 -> -0.09 mag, 2.04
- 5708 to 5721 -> -0.12 mag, 2.06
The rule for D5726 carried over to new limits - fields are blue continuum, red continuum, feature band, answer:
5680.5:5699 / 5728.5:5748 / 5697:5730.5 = -0.06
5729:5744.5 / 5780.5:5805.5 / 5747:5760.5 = 0.04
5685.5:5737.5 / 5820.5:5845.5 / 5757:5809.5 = -0.02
